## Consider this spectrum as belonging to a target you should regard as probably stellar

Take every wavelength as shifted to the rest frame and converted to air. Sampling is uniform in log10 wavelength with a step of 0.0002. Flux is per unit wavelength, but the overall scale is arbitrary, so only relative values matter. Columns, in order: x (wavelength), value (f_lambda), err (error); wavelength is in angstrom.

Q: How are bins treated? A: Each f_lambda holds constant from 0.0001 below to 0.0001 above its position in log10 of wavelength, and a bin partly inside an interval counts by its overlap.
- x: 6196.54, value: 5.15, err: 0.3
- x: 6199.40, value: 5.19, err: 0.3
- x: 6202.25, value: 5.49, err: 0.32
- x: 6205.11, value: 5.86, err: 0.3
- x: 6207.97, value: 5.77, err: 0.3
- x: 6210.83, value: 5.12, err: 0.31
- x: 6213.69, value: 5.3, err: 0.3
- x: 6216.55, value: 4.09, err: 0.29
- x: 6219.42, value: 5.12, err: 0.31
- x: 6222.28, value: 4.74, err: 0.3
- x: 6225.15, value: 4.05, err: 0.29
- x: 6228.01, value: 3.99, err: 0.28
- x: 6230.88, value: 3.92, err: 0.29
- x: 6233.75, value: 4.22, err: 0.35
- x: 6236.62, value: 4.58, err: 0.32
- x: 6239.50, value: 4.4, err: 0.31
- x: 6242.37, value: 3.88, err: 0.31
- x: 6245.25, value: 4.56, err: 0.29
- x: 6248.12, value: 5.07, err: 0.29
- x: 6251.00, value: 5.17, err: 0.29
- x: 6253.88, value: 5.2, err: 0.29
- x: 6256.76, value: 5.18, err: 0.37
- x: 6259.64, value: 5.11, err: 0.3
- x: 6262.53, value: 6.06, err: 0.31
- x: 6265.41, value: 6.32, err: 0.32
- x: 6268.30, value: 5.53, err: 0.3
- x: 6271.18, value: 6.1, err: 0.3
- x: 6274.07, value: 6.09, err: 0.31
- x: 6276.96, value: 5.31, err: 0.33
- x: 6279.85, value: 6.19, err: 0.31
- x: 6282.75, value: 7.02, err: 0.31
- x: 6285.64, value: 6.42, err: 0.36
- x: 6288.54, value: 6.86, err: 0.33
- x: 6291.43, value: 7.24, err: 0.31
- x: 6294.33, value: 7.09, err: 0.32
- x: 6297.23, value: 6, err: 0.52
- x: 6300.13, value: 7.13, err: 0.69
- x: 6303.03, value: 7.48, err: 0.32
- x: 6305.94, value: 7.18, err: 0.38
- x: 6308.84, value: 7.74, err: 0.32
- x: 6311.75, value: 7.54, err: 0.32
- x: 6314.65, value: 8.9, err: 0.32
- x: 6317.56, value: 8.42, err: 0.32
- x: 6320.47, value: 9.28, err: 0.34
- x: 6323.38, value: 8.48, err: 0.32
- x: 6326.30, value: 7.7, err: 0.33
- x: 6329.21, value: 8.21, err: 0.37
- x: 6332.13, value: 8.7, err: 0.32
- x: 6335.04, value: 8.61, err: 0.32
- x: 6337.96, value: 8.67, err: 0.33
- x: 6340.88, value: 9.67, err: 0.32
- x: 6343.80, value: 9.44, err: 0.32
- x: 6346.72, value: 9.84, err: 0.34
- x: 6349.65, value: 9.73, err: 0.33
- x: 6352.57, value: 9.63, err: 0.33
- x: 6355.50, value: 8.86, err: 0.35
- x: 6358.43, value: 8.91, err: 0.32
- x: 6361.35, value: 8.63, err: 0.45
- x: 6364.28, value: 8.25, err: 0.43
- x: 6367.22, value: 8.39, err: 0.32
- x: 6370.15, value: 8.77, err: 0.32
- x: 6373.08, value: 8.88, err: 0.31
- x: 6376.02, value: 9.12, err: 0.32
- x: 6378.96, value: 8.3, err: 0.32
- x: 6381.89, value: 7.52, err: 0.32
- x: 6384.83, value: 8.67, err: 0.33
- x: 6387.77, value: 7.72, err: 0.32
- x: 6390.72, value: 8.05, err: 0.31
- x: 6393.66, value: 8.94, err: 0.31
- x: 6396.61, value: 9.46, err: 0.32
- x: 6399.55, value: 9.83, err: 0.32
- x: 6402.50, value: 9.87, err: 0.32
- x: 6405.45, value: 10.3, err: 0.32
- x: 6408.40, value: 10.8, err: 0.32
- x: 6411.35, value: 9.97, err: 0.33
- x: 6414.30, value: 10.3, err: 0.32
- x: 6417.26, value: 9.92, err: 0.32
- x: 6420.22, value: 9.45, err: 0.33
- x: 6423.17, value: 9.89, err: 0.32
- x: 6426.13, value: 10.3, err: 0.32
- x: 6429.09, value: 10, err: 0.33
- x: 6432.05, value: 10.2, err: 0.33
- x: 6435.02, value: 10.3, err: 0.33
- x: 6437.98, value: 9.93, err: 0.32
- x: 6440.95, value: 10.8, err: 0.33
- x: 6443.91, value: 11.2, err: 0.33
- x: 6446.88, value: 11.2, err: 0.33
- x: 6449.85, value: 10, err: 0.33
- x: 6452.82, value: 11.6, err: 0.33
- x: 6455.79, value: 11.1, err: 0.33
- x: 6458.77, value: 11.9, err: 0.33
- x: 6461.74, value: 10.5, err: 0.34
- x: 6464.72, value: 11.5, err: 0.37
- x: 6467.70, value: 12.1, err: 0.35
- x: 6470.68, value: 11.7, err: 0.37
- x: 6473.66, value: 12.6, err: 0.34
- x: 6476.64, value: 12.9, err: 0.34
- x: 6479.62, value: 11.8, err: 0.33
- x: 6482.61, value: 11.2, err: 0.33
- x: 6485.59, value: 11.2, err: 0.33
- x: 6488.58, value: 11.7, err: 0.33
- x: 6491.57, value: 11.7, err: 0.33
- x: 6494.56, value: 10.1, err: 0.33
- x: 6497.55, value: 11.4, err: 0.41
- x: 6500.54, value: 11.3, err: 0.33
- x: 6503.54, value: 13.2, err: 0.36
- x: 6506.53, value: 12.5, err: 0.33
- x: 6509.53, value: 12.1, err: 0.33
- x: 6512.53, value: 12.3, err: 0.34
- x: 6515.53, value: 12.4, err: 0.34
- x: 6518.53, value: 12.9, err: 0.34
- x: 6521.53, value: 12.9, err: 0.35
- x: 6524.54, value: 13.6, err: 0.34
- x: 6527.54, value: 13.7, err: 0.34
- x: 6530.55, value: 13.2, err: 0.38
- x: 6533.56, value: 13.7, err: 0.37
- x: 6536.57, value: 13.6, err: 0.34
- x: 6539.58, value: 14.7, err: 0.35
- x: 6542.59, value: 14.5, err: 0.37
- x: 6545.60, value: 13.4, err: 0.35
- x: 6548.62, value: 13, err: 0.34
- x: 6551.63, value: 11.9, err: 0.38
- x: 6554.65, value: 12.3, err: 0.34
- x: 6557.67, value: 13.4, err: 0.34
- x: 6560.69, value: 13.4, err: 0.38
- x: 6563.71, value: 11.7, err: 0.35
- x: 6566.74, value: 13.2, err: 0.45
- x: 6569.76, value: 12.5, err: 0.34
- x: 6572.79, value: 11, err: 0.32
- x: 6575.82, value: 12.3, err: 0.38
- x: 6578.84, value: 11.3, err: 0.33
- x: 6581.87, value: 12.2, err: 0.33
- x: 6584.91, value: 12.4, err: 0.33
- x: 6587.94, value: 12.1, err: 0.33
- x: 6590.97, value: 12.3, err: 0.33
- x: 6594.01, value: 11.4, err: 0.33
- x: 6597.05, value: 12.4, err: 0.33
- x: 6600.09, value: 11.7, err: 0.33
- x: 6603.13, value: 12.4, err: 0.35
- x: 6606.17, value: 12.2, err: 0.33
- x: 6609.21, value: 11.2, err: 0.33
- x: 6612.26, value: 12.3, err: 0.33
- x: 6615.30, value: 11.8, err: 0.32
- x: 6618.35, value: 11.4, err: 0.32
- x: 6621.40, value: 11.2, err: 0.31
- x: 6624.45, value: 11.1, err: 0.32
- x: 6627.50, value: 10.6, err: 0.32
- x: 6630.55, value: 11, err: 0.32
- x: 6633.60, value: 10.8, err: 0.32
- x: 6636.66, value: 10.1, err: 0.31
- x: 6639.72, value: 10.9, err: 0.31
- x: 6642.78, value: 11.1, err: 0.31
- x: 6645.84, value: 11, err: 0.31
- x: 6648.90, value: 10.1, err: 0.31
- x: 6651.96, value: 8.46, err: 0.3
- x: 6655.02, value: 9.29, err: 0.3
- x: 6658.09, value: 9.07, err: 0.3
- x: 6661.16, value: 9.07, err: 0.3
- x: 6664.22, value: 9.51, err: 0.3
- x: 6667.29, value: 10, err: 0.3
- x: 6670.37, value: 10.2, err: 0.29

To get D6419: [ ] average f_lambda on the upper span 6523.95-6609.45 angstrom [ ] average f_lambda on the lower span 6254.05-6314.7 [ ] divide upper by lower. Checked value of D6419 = 1.94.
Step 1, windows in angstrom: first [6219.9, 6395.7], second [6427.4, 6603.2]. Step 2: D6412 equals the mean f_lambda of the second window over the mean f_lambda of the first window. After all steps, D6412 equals 1.7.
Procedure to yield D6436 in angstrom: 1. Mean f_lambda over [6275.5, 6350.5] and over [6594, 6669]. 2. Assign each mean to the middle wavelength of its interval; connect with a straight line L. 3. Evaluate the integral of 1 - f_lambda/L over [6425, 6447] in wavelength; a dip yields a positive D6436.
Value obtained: -3.56 angstrom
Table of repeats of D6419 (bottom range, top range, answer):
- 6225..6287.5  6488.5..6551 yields 2.44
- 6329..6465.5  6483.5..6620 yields 1.29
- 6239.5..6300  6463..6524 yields 2.06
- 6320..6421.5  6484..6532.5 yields 1.36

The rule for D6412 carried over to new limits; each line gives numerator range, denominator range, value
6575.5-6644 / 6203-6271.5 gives 2.33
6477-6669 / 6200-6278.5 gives 2.34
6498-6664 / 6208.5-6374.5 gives 1.75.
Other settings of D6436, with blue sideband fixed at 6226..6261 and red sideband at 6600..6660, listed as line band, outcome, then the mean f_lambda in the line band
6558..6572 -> -4.1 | 12.7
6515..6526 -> -4.7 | 13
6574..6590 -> -3.1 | 12.1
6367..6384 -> -4.5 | 8.51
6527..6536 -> -4.1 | 13.5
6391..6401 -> -3.1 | 9.25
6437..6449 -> -4.5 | 10.8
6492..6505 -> -4.1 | 11.5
